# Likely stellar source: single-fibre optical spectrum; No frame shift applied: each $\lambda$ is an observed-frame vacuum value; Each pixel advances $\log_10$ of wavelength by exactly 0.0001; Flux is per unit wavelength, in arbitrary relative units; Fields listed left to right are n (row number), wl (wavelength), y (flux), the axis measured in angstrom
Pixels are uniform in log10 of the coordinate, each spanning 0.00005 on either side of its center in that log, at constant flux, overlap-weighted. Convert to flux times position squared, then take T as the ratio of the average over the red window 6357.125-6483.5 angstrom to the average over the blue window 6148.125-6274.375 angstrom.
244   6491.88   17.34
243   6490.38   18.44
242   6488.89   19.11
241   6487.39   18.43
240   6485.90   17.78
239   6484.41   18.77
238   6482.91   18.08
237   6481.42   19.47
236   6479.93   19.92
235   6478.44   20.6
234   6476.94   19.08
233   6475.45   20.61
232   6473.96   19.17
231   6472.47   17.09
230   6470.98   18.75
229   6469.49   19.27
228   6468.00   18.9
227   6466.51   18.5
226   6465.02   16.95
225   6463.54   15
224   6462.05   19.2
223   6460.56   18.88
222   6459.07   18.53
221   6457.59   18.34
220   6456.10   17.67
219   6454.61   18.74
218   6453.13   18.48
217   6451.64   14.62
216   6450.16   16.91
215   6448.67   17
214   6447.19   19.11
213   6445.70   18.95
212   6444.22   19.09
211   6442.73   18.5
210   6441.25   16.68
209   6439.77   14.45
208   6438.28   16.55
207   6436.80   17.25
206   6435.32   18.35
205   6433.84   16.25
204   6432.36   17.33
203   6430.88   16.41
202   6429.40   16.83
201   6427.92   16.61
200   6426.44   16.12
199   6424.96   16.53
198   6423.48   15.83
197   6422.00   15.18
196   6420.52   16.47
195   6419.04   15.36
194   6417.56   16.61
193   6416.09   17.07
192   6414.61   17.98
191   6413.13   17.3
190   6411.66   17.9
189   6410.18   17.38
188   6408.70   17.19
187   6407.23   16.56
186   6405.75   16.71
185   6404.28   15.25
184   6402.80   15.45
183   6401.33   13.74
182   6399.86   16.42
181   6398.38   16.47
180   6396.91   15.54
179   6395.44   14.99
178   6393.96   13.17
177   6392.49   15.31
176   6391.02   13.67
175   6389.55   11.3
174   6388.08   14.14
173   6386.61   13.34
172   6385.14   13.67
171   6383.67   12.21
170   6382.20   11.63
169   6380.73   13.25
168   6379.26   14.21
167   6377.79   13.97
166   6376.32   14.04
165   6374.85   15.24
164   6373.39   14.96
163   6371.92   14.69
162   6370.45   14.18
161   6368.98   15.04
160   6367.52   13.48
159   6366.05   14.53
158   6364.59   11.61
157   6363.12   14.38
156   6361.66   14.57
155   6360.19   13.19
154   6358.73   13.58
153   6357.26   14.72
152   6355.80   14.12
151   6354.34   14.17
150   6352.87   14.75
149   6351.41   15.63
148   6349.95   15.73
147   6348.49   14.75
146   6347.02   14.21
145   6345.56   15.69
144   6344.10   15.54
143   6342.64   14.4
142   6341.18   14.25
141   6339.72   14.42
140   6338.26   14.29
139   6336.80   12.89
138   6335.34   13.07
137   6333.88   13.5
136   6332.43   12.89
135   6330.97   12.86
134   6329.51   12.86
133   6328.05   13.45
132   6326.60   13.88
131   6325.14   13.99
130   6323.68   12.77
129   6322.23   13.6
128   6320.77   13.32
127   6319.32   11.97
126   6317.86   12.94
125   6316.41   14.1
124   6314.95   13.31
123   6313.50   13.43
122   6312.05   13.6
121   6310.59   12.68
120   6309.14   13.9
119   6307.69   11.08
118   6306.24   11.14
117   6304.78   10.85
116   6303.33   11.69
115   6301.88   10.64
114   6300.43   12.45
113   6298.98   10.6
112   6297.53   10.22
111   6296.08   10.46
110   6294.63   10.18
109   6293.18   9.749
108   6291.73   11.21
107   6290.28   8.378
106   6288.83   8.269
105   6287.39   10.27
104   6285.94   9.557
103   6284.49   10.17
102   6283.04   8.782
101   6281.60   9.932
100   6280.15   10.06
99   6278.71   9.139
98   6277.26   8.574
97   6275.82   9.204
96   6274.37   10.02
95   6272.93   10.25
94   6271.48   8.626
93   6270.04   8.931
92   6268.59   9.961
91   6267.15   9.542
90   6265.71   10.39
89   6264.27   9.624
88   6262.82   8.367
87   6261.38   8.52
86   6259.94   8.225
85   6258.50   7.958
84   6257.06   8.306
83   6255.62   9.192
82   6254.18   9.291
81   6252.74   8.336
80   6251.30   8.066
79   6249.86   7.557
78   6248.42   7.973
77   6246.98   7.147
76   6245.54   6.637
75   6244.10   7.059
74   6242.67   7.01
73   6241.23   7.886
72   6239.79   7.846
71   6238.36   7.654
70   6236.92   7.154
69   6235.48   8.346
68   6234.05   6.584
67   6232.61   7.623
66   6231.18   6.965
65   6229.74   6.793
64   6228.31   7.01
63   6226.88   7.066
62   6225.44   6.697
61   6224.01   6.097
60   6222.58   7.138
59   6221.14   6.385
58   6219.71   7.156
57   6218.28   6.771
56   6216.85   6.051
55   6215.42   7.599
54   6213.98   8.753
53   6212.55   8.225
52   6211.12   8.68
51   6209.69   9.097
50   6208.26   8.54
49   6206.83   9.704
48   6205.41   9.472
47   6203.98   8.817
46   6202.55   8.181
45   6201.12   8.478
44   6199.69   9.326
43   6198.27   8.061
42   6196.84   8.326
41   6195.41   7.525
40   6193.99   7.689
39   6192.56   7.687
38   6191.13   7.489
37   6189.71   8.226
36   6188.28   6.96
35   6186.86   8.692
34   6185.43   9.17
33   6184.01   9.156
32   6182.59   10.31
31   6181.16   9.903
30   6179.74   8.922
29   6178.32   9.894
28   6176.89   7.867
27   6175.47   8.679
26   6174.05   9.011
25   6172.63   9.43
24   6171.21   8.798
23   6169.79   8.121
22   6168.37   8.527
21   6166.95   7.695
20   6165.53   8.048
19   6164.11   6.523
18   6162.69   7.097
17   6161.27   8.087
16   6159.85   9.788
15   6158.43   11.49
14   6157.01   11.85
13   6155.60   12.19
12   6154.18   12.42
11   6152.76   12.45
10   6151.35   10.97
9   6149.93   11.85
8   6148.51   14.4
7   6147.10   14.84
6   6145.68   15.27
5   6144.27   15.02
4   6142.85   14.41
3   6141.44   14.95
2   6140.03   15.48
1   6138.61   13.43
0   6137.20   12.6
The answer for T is 2.04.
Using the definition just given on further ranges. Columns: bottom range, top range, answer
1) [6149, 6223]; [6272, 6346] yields 1.40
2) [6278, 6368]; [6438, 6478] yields 1.49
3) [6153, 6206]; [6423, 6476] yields 2.16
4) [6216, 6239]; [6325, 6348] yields 2.06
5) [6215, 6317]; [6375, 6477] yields 1.90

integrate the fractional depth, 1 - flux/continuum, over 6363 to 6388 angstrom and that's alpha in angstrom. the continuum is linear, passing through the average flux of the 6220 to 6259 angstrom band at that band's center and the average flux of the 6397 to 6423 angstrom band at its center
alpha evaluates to 1.3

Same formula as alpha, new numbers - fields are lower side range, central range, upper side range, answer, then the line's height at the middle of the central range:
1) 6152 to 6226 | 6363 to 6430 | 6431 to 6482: 3.64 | 15.9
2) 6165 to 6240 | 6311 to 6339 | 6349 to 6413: -1.68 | 12.5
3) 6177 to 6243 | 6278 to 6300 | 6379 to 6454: 2.40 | 11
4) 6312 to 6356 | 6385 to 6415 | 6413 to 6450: 1.07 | 16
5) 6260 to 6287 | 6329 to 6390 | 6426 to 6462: -2.57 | 13.5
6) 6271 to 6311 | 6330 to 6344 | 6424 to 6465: -1.46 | 12.4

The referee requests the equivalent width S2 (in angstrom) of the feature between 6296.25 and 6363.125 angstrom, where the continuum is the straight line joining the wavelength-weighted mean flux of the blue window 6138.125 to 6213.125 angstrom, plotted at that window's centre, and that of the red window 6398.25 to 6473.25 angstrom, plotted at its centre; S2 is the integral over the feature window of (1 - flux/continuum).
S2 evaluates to 3.9 angstrom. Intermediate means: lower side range 9.9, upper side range 17.1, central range 13.4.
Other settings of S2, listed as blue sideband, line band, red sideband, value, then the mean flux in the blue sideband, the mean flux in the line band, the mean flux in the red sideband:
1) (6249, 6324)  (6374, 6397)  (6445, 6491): 1.6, 10.4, 13.7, 18.4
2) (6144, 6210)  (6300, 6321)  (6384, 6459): 1.3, 9.54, 12.5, 16.3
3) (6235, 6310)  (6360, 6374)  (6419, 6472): -0.4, 9.29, 14.1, 17.3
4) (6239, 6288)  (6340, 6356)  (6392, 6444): -2.4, 8.77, 14.9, 16.4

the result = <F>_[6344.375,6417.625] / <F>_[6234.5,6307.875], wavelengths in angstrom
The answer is 1.61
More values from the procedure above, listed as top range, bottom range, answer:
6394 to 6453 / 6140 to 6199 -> 1.66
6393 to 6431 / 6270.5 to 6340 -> 1.40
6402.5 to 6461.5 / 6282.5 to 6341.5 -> 1.42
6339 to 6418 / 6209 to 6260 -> 1.96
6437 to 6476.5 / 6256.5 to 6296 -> 1.91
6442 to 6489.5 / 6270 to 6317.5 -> 1.72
